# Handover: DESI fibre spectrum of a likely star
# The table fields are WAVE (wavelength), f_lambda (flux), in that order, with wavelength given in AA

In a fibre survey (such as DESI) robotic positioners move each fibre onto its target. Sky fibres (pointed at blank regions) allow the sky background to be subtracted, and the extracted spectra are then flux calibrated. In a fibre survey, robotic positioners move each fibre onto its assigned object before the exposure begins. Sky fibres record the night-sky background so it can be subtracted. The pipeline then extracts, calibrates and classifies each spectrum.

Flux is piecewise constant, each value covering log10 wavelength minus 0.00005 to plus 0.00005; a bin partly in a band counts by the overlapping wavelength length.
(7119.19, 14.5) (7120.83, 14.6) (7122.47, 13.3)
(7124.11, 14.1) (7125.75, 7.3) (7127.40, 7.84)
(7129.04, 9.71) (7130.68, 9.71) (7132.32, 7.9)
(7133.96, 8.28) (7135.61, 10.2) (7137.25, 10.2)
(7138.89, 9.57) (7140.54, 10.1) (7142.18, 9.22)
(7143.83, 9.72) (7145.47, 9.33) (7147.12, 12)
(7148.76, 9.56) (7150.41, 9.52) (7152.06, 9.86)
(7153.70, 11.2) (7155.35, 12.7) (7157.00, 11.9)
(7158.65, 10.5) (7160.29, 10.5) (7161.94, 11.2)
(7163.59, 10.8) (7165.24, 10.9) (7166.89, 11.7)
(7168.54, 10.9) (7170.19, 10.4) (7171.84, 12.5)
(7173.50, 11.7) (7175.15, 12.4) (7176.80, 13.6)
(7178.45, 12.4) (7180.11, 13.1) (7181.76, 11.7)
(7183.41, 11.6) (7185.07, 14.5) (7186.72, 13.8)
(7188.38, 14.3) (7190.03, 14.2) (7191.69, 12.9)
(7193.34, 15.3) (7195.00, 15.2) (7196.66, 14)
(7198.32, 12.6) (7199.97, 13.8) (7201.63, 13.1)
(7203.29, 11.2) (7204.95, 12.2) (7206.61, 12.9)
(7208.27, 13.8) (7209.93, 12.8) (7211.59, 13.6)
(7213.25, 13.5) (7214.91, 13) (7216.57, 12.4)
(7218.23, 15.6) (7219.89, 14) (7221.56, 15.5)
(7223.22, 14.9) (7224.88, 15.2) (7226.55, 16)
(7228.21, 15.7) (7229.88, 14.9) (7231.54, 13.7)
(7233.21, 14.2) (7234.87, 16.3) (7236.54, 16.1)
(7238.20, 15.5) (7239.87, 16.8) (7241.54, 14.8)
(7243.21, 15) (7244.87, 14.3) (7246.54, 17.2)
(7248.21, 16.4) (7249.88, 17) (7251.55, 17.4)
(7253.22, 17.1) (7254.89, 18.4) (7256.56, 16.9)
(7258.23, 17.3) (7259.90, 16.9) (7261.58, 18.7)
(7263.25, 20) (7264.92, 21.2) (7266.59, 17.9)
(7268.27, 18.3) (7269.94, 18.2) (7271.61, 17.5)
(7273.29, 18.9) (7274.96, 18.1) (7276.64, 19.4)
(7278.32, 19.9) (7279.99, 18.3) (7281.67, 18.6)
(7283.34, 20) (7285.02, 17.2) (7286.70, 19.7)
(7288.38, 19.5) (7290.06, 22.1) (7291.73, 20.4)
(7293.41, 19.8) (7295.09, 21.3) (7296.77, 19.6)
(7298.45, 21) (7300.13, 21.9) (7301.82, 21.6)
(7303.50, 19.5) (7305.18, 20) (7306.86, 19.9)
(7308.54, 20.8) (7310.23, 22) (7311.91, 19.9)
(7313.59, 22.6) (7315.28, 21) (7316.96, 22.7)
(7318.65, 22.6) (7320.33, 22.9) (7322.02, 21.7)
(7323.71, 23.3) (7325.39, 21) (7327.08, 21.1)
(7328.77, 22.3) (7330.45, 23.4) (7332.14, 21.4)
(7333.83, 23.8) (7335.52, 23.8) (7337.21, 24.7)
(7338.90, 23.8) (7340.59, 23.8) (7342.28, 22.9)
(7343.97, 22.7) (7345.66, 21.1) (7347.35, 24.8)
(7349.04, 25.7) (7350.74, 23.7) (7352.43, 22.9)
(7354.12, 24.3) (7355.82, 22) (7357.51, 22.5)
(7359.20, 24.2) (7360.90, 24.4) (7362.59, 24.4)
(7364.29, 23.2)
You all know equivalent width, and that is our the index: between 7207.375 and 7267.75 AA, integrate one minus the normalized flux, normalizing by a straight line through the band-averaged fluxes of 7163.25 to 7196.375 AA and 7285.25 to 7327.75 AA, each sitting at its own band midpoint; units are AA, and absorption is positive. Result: 2.7 AA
